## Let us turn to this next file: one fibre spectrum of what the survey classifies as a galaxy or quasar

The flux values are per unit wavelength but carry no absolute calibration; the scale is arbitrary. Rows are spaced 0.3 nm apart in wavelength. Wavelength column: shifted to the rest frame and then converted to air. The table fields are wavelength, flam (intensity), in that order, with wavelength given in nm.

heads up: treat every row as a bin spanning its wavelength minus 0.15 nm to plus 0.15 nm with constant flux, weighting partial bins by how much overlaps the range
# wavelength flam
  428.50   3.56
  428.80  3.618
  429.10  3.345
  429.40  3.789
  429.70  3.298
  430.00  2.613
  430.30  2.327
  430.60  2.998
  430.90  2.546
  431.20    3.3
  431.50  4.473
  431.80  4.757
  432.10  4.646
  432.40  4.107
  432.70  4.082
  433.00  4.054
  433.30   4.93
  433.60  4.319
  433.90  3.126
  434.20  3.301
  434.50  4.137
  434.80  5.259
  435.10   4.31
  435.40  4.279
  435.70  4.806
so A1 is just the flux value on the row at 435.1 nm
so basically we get 4.31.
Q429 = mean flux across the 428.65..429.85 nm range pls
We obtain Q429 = 3.51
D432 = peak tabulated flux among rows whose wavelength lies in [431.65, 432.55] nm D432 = 4.757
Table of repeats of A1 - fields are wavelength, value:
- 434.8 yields 5.259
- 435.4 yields 4.279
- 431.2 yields 3.3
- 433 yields 4.054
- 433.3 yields 4.93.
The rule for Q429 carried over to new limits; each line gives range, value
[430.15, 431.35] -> 2.79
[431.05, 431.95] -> 4.18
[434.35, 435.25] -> 4.57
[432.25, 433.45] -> 4.29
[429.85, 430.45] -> 2.47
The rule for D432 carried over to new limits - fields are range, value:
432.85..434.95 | 5.259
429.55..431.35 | 3.3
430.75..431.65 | 4.473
